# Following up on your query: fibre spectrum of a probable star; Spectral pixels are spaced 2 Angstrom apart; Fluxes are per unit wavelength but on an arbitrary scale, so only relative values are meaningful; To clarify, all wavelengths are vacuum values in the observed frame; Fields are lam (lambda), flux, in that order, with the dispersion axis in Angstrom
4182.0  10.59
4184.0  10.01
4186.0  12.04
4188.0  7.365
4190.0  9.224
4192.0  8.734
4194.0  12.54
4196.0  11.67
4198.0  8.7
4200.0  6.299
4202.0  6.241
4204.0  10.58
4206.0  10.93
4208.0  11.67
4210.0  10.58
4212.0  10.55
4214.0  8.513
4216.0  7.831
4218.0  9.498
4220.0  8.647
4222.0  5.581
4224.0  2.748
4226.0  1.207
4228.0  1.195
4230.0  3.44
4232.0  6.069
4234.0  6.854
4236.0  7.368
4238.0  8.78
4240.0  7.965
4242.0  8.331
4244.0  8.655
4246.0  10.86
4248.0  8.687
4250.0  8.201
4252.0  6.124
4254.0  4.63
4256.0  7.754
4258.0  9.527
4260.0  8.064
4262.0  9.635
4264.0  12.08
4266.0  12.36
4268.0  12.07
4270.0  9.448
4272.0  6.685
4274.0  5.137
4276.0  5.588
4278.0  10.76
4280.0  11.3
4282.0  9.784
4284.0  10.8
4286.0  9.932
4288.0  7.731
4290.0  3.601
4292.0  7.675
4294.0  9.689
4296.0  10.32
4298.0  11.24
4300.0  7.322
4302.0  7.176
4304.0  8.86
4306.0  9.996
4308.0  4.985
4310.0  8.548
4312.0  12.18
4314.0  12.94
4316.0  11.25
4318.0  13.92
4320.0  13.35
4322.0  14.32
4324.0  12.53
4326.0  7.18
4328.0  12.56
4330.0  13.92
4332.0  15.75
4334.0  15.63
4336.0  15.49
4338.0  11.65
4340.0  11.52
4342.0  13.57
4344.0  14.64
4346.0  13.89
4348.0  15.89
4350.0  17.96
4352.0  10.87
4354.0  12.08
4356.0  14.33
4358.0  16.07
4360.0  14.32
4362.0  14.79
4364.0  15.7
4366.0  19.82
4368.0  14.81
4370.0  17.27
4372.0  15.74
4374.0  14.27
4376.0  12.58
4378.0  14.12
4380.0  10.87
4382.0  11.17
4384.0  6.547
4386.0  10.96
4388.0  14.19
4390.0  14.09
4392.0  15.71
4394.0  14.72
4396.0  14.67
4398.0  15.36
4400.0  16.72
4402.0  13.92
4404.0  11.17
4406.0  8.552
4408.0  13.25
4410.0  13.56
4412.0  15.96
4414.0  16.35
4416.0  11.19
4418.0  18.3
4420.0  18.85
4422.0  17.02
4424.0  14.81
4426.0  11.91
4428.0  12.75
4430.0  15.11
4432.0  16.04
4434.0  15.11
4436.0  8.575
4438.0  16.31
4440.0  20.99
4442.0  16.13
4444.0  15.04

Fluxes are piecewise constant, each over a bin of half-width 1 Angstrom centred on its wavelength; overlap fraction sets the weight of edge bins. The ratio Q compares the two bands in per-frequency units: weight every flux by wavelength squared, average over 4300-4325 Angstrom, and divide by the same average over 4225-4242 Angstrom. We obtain 2.00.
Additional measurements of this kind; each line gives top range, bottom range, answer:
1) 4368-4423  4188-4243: 1.94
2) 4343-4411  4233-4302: 1.70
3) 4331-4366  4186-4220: 1.64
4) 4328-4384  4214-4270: 1.97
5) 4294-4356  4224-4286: 1.57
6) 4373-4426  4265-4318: 1.57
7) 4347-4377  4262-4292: 1.73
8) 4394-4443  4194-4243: 2.11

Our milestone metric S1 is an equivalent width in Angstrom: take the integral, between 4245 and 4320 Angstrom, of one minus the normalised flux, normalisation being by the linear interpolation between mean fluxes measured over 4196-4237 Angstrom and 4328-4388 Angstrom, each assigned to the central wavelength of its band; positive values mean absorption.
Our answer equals 8.9 Angstrom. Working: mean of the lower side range 7.33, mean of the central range 9.16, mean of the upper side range 14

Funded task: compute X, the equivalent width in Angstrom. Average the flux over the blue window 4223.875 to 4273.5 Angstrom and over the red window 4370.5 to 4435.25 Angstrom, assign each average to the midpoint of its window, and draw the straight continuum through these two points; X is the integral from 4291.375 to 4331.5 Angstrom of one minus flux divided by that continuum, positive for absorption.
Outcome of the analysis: -1.4 Angstrom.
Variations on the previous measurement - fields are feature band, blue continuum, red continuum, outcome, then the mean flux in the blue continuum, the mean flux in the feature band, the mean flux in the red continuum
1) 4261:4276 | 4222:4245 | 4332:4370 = -1.9 Angstrom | 5.69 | 9.36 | 14.7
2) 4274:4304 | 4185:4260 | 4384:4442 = 4.6 Angstrom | 7.99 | 8.66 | 14.4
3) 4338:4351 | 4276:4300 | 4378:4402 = -3.3 Angstrom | 9.11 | 14.4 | 13.3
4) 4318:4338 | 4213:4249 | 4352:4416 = -3.6 Angstrom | 6.79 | 13.4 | 13.9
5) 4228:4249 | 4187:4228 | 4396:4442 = 4.2 Angstrom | 8.28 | 7.39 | 14.7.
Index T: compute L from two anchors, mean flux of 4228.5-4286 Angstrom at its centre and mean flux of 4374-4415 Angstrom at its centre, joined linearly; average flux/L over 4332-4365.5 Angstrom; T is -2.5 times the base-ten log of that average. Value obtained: -0.23 mag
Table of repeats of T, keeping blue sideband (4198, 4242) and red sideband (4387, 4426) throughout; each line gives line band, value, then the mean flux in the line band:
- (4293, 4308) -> 0.17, 8.95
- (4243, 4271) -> -0.04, 9.15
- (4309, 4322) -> -0.11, 12.2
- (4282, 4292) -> 0.21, 8.16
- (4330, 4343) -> -0.18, 13.9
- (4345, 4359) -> -0.16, 14.4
